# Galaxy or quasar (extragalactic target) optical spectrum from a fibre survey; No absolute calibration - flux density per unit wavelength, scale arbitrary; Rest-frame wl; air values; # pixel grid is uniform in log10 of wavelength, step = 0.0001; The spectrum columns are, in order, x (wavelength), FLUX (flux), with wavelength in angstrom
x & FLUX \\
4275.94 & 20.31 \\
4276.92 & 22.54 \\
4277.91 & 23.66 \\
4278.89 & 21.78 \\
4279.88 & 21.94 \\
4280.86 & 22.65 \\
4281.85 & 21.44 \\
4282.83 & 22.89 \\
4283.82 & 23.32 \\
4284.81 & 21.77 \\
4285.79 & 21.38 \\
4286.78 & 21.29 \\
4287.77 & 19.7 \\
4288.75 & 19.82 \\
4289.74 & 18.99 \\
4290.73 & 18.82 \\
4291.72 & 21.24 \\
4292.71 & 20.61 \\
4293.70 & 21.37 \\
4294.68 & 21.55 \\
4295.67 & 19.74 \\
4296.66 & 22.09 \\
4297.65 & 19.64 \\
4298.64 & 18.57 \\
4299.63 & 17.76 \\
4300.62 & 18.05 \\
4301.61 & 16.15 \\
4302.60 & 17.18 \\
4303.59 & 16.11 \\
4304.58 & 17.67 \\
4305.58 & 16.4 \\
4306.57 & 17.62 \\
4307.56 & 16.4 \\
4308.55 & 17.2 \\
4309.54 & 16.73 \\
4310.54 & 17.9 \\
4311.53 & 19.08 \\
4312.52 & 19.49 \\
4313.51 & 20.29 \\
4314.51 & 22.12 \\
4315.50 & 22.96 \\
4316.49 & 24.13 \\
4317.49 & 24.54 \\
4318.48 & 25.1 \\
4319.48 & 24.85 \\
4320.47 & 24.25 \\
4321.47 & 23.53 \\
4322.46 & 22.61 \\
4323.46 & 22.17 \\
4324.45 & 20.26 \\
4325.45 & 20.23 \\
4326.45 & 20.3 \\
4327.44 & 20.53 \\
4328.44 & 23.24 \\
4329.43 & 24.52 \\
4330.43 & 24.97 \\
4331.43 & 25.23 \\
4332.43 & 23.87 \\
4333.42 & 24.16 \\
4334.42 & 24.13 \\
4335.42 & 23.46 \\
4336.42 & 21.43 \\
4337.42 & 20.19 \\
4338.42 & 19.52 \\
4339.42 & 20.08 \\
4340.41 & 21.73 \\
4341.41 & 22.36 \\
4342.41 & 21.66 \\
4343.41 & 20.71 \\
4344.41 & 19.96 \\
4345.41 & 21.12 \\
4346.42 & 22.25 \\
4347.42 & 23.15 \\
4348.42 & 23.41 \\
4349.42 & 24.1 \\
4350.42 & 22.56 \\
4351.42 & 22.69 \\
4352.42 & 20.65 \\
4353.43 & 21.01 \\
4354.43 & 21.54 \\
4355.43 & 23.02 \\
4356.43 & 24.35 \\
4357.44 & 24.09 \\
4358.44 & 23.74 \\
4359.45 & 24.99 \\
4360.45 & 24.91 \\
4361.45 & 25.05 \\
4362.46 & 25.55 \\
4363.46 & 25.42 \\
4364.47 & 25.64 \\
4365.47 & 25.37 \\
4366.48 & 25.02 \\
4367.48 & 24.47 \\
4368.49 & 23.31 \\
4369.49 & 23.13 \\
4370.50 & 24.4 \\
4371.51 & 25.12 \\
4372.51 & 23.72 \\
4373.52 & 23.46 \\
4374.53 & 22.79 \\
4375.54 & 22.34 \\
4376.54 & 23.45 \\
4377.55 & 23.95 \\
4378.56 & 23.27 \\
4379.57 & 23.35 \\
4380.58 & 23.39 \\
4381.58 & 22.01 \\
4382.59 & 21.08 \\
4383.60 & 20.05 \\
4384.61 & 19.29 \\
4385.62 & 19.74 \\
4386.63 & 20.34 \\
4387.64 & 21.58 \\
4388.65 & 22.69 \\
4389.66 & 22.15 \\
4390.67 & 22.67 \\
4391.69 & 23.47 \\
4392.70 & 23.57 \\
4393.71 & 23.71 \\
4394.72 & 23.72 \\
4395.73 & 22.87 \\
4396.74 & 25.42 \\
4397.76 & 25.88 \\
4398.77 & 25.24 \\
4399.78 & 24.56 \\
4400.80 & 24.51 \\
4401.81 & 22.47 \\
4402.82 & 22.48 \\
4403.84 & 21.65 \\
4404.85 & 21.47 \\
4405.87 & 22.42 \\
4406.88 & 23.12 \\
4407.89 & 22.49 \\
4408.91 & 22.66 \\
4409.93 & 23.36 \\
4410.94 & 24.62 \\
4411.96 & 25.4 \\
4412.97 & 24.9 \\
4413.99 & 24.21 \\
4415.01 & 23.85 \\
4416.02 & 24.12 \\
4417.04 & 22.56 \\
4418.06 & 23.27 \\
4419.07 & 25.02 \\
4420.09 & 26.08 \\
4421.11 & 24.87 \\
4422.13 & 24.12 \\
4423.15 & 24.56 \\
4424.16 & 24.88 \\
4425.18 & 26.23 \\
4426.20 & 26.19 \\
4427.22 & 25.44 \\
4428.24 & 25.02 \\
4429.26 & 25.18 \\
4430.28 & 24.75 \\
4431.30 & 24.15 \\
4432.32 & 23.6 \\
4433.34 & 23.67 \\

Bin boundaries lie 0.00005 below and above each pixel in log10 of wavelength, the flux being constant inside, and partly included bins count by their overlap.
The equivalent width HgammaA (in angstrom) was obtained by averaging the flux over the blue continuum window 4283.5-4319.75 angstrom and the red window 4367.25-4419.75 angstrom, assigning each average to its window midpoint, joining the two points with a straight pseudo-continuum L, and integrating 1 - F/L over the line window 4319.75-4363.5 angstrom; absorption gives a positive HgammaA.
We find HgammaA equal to -2.8 angstrom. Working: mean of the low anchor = 19.9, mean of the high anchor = 23.2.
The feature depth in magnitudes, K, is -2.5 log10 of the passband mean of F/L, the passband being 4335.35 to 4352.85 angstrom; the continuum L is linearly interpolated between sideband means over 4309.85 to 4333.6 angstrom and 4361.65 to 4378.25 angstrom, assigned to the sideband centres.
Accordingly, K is 0.076 mag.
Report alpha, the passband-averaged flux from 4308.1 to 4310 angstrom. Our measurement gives 17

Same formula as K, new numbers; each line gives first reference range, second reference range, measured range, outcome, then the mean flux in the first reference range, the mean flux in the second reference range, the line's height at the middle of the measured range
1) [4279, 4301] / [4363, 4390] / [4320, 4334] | -0.06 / 20.7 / 23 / 21.7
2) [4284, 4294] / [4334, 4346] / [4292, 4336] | 0.00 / 20.6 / 21.3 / 20.9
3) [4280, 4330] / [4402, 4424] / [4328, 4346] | -0.04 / 20.5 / 23.7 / 21.5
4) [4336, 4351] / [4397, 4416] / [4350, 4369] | -0.08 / 21.6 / 23.7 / 22.1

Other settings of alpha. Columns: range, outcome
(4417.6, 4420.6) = 24.8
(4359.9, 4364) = 25.2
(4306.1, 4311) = 17.2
